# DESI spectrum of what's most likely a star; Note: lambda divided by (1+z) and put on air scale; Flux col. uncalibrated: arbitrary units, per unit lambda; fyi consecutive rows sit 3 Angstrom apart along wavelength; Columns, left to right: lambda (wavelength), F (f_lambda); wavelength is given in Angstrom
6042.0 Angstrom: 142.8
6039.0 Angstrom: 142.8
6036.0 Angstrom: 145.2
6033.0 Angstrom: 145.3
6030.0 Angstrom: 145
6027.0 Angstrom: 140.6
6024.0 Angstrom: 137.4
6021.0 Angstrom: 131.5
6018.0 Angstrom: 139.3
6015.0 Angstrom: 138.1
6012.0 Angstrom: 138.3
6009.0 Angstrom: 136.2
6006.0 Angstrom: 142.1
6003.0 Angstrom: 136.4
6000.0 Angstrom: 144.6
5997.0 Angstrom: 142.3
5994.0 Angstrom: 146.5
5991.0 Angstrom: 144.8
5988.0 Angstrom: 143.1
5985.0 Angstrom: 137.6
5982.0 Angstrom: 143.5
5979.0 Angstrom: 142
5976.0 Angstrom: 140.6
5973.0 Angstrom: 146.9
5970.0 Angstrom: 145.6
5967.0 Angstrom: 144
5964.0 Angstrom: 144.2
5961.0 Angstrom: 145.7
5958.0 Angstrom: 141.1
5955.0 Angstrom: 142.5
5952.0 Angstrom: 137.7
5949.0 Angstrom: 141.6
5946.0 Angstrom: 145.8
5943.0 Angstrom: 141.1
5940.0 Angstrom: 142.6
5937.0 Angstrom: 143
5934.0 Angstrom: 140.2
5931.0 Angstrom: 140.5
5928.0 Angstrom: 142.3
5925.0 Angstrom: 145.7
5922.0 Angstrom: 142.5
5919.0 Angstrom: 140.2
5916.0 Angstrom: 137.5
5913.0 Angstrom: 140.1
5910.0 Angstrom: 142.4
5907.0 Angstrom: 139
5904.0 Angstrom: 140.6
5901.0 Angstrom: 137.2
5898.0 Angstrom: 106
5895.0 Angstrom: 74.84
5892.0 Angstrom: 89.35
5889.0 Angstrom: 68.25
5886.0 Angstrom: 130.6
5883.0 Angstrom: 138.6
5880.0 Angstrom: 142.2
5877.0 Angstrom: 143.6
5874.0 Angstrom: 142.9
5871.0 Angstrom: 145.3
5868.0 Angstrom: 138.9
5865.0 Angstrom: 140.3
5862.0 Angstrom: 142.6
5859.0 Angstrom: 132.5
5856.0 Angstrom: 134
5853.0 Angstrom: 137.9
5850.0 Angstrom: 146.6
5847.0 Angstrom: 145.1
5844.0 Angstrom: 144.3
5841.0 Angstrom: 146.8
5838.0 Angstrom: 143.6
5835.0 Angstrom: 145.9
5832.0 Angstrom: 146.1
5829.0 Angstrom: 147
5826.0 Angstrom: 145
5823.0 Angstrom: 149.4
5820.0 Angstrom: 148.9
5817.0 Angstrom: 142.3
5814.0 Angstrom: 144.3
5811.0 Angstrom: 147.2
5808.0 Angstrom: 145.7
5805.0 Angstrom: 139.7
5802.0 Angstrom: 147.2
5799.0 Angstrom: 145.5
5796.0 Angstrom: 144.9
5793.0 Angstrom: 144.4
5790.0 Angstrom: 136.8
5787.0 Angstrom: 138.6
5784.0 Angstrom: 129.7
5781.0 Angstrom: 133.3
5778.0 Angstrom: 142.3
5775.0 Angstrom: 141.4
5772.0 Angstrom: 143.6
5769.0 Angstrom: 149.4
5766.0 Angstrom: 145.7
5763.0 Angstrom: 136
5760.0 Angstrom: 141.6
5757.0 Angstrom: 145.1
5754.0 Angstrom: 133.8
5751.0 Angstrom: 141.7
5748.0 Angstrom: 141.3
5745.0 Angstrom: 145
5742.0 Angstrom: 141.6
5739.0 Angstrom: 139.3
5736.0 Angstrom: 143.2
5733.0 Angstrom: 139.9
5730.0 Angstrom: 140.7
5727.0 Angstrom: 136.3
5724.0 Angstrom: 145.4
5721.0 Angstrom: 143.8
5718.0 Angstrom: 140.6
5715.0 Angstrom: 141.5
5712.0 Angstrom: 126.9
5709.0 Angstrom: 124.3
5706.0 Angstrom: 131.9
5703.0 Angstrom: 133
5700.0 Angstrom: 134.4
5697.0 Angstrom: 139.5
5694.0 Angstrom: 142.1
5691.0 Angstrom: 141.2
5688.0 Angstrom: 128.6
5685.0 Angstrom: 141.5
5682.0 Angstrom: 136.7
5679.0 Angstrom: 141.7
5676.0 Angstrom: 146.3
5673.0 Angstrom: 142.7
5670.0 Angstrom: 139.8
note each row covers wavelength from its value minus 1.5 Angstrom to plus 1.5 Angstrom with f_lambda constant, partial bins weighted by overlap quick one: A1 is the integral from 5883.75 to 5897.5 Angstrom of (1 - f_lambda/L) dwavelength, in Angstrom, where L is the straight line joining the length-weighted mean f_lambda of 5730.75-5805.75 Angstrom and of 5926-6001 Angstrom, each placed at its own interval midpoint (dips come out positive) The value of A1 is 4.6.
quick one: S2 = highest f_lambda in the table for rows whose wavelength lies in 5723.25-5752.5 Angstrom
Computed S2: 145.4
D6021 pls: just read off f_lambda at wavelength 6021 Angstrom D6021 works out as 131.5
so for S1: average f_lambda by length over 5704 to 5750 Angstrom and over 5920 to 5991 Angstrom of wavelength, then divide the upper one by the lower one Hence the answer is 1.03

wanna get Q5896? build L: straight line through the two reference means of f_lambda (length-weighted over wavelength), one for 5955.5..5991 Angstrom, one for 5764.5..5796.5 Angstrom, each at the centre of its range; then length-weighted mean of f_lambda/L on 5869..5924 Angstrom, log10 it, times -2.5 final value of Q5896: 0.11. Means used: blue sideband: 141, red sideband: 143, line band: 128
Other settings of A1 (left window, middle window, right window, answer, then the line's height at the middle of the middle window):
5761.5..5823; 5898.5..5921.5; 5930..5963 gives 0.63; 142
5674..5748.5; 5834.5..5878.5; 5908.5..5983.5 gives -0.31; 141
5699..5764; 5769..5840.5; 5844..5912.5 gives -4.72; 134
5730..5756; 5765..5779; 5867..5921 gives -0.63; 138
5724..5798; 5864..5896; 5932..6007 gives 4.10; 142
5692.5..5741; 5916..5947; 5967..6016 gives -0.25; 141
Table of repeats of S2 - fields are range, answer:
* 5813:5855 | 149.4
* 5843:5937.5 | 146.6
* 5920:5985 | 146.9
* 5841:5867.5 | 146.8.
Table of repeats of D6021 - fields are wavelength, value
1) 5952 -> 137.7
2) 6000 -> 144.6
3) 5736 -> 143.2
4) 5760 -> 141.6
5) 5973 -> 146.9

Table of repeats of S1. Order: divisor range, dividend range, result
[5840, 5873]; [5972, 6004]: 1.01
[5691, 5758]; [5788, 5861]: 1.04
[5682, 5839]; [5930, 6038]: 1.01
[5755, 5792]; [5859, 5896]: 0.90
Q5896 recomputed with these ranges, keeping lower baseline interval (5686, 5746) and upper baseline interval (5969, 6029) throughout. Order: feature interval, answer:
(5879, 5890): 0.15 mag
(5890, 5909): 0.22 mag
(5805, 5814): -0.05 mag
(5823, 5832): -0.06 mag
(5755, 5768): -0.03 mag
